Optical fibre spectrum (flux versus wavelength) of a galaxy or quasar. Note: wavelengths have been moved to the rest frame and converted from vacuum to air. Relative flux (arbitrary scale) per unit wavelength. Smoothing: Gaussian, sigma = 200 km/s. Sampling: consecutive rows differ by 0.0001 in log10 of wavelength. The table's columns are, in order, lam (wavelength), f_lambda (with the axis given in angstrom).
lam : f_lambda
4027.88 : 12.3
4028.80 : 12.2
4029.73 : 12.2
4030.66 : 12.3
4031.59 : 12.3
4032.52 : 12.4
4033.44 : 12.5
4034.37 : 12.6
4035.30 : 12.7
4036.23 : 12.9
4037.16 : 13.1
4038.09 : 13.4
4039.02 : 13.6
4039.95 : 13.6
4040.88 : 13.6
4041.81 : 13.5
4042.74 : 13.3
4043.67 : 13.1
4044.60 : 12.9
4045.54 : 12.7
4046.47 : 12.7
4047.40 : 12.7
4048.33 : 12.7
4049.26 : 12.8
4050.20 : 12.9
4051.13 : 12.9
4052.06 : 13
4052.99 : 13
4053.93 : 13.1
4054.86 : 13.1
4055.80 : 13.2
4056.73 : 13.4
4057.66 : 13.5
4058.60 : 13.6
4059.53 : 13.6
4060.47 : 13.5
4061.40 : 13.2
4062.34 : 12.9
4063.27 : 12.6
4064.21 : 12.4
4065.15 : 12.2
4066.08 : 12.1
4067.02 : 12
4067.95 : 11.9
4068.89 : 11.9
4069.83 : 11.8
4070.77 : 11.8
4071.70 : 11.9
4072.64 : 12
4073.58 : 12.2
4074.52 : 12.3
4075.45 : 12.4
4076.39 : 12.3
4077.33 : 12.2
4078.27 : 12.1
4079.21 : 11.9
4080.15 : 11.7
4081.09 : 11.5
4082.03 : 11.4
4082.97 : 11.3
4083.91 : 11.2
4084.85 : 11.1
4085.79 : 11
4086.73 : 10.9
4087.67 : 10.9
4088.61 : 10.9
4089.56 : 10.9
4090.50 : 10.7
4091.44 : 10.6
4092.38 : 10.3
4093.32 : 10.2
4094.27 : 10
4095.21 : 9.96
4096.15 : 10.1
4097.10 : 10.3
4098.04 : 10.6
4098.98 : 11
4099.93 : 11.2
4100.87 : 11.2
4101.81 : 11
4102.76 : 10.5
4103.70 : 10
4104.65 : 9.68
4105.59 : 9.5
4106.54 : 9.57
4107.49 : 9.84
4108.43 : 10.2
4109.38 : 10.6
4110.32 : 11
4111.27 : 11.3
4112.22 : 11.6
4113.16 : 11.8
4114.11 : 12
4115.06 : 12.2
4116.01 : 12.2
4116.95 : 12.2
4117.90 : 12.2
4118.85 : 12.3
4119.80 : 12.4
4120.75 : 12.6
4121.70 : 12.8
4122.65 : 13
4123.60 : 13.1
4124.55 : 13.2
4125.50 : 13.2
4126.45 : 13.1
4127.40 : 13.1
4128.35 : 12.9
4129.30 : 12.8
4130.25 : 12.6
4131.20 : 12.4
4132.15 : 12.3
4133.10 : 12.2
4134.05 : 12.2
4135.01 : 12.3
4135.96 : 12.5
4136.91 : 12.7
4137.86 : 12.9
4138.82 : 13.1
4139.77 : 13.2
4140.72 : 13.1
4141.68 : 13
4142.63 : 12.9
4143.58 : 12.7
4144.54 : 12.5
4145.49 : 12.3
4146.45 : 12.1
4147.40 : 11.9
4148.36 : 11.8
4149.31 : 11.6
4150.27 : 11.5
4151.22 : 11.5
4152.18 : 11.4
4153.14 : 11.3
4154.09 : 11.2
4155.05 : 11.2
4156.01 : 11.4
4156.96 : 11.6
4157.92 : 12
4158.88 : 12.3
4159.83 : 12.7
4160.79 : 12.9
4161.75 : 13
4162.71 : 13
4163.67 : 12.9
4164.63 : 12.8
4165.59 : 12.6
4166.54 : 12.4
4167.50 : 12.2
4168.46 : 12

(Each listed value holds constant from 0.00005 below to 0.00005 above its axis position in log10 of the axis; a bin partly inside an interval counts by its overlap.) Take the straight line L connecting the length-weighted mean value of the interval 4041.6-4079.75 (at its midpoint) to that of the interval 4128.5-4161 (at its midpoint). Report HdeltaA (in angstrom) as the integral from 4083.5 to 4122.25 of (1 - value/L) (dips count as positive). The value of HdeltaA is 4.5 angstrom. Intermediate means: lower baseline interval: 12.7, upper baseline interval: 12.2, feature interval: 11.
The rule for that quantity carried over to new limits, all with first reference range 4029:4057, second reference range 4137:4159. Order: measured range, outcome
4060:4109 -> 5.18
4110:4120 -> 0.36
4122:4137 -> -0.57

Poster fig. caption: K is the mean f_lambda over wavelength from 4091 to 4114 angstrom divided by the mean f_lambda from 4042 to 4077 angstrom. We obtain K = 0.83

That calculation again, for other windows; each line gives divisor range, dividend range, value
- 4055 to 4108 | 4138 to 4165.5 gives 1.07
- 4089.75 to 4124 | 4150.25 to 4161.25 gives 1.06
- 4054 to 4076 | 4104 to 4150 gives 0.96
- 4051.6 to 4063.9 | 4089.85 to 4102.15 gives 0.80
